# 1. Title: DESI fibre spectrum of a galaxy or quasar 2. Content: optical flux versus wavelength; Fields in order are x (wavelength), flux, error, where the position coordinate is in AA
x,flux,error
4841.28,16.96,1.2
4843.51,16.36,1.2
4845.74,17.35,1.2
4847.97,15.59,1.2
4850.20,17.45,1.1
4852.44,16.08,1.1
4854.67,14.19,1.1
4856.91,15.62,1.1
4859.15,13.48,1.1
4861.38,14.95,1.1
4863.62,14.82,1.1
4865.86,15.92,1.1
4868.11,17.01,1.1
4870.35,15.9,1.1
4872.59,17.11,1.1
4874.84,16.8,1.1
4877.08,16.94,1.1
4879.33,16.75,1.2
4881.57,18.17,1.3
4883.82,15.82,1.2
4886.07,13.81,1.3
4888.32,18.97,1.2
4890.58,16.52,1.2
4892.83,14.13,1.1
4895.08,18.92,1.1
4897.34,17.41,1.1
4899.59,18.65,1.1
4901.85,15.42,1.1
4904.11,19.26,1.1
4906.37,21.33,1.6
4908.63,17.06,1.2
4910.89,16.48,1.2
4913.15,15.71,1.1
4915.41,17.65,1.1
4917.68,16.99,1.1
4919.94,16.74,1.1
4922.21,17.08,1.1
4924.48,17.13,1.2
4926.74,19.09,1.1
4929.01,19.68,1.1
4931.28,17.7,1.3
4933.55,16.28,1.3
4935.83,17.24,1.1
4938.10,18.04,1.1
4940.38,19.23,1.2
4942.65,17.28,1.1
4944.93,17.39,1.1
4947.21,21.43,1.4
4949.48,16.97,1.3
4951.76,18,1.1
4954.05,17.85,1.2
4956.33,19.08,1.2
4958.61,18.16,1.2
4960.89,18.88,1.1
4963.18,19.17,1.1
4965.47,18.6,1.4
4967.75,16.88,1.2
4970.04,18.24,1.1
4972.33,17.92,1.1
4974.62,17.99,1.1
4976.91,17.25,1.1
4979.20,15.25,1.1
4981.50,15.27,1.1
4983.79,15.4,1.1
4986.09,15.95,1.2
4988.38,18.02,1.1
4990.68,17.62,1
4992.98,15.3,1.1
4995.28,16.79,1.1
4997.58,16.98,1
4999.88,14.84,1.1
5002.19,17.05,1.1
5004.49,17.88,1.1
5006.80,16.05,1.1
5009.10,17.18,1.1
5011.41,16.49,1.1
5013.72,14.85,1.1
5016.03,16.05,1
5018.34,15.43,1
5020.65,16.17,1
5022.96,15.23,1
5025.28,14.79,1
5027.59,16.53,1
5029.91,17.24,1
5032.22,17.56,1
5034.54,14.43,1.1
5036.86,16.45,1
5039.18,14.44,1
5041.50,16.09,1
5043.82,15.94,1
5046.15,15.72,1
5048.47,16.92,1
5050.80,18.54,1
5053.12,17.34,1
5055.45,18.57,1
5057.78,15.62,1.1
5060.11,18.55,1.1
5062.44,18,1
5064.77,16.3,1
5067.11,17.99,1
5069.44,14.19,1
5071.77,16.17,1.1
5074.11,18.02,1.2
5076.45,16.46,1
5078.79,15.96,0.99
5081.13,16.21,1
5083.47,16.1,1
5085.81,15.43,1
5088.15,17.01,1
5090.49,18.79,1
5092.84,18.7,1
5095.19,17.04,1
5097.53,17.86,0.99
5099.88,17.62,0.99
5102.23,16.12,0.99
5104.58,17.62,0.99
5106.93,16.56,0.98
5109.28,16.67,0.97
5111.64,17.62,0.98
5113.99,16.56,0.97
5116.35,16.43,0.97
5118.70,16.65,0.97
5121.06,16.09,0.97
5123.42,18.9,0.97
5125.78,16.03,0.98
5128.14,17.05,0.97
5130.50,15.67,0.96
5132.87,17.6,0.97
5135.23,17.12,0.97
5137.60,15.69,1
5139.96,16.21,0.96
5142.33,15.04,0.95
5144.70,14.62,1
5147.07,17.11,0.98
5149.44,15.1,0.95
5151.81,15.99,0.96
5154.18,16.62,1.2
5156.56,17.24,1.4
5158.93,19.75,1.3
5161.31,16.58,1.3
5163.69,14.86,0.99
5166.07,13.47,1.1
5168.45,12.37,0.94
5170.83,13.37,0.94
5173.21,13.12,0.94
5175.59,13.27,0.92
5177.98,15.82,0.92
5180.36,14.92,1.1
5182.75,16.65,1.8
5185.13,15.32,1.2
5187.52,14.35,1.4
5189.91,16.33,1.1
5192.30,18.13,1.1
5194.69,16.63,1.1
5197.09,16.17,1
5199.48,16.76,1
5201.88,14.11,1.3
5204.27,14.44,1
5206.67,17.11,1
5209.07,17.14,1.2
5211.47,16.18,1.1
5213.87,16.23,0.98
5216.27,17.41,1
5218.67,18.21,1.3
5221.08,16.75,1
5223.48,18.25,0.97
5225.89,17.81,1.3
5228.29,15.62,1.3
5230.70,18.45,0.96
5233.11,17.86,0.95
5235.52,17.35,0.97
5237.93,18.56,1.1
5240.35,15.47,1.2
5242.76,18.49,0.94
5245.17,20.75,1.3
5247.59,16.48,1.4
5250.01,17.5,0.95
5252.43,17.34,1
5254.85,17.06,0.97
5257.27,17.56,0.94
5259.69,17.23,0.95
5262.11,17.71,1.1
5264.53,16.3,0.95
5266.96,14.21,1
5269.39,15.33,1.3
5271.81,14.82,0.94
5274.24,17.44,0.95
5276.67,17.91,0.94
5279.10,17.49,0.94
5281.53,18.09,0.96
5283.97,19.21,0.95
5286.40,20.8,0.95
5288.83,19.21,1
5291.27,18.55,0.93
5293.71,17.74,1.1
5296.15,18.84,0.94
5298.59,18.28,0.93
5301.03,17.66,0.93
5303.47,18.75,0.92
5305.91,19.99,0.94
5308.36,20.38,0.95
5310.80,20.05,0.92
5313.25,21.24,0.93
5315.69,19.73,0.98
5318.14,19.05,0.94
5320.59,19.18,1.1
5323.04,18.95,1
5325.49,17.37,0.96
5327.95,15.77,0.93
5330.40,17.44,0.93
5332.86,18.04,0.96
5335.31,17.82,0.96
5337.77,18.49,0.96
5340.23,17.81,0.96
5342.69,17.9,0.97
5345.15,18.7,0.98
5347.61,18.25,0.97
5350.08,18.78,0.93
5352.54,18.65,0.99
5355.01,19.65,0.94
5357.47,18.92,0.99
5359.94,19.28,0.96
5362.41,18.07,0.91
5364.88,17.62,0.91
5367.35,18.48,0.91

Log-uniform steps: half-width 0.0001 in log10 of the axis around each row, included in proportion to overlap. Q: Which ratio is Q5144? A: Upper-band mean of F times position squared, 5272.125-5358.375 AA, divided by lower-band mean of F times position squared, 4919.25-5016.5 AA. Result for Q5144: 1.23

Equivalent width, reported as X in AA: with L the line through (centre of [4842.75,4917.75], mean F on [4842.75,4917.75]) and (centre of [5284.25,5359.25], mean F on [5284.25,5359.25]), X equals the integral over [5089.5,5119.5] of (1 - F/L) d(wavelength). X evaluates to 0.8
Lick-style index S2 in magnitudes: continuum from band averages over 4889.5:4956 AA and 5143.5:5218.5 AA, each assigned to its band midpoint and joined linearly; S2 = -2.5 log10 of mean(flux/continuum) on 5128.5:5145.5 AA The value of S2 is 0.00 mag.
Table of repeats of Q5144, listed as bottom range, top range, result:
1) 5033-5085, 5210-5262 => 1.13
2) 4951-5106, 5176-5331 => 1.13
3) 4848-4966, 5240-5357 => 1.23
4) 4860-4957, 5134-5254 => 1.06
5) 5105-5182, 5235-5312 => 1.18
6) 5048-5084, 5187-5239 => 1.05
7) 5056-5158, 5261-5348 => 1.17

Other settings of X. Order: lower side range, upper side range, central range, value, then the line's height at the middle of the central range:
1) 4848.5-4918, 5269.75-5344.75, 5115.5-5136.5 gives 1.0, 17.7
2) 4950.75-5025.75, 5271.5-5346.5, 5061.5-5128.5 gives 2.0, 17.4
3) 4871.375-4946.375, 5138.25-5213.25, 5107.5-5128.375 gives -1.1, 16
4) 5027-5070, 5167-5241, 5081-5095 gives -0.5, 16.5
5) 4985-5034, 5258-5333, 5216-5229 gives 0.2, 17.7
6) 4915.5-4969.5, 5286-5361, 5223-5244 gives 1.2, 18.6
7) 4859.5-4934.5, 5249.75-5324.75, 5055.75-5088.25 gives 1.7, 17.5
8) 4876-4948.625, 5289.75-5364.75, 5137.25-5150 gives 1.7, 18.1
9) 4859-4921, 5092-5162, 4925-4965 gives -3.6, 16.8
